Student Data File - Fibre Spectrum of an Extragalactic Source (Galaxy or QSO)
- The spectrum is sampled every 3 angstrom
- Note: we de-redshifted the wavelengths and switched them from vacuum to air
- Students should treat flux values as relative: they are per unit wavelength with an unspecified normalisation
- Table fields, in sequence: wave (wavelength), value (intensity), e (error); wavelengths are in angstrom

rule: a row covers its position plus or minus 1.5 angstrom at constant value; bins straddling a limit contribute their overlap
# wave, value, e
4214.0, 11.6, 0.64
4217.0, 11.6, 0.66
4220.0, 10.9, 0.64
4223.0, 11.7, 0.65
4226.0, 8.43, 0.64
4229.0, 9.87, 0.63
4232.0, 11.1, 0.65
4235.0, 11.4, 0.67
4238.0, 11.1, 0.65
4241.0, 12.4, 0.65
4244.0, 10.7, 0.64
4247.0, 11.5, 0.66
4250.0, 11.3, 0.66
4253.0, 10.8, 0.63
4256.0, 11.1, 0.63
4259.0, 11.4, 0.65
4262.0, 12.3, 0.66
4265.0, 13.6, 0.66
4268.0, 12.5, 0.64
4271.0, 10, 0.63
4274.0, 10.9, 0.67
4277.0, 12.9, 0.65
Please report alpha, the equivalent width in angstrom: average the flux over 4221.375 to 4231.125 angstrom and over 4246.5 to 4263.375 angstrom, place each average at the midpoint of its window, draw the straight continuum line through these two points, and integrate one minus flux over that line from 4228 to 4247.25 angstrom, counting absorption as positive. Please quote -1.0 angstrom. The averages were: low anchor 10.1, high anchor 11.4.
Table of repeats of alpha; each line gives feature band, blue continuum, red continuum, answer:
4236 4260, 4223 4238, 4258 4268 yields 0.5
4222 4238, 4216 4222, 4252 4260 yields 1.0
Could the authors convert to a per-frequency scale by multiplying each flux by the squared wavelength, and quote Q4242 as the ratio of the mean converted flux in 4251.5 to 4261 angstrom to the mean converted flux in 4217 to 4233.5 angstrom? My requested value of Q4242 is 1.1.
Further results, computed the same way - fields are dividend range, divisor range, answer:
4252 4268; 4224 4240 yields 1.15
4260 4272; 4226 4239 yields 1.17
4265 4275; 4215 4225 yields 1.05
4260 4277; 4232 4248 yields 1.06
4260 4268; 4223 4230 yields 1.35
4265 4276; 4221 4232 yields 1.16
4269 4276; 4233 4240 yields 0.97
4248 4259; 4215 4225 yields 1.00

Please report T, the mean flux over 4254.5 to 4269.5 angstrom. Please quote 12.2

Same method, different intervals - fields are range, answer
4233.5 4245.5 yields 11.4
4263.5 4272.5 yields 12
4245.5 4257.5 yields 11.2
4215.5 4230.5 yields 10.5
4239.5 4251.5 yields 11.5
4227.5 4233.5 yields 10.5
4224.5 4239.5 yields 10.4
